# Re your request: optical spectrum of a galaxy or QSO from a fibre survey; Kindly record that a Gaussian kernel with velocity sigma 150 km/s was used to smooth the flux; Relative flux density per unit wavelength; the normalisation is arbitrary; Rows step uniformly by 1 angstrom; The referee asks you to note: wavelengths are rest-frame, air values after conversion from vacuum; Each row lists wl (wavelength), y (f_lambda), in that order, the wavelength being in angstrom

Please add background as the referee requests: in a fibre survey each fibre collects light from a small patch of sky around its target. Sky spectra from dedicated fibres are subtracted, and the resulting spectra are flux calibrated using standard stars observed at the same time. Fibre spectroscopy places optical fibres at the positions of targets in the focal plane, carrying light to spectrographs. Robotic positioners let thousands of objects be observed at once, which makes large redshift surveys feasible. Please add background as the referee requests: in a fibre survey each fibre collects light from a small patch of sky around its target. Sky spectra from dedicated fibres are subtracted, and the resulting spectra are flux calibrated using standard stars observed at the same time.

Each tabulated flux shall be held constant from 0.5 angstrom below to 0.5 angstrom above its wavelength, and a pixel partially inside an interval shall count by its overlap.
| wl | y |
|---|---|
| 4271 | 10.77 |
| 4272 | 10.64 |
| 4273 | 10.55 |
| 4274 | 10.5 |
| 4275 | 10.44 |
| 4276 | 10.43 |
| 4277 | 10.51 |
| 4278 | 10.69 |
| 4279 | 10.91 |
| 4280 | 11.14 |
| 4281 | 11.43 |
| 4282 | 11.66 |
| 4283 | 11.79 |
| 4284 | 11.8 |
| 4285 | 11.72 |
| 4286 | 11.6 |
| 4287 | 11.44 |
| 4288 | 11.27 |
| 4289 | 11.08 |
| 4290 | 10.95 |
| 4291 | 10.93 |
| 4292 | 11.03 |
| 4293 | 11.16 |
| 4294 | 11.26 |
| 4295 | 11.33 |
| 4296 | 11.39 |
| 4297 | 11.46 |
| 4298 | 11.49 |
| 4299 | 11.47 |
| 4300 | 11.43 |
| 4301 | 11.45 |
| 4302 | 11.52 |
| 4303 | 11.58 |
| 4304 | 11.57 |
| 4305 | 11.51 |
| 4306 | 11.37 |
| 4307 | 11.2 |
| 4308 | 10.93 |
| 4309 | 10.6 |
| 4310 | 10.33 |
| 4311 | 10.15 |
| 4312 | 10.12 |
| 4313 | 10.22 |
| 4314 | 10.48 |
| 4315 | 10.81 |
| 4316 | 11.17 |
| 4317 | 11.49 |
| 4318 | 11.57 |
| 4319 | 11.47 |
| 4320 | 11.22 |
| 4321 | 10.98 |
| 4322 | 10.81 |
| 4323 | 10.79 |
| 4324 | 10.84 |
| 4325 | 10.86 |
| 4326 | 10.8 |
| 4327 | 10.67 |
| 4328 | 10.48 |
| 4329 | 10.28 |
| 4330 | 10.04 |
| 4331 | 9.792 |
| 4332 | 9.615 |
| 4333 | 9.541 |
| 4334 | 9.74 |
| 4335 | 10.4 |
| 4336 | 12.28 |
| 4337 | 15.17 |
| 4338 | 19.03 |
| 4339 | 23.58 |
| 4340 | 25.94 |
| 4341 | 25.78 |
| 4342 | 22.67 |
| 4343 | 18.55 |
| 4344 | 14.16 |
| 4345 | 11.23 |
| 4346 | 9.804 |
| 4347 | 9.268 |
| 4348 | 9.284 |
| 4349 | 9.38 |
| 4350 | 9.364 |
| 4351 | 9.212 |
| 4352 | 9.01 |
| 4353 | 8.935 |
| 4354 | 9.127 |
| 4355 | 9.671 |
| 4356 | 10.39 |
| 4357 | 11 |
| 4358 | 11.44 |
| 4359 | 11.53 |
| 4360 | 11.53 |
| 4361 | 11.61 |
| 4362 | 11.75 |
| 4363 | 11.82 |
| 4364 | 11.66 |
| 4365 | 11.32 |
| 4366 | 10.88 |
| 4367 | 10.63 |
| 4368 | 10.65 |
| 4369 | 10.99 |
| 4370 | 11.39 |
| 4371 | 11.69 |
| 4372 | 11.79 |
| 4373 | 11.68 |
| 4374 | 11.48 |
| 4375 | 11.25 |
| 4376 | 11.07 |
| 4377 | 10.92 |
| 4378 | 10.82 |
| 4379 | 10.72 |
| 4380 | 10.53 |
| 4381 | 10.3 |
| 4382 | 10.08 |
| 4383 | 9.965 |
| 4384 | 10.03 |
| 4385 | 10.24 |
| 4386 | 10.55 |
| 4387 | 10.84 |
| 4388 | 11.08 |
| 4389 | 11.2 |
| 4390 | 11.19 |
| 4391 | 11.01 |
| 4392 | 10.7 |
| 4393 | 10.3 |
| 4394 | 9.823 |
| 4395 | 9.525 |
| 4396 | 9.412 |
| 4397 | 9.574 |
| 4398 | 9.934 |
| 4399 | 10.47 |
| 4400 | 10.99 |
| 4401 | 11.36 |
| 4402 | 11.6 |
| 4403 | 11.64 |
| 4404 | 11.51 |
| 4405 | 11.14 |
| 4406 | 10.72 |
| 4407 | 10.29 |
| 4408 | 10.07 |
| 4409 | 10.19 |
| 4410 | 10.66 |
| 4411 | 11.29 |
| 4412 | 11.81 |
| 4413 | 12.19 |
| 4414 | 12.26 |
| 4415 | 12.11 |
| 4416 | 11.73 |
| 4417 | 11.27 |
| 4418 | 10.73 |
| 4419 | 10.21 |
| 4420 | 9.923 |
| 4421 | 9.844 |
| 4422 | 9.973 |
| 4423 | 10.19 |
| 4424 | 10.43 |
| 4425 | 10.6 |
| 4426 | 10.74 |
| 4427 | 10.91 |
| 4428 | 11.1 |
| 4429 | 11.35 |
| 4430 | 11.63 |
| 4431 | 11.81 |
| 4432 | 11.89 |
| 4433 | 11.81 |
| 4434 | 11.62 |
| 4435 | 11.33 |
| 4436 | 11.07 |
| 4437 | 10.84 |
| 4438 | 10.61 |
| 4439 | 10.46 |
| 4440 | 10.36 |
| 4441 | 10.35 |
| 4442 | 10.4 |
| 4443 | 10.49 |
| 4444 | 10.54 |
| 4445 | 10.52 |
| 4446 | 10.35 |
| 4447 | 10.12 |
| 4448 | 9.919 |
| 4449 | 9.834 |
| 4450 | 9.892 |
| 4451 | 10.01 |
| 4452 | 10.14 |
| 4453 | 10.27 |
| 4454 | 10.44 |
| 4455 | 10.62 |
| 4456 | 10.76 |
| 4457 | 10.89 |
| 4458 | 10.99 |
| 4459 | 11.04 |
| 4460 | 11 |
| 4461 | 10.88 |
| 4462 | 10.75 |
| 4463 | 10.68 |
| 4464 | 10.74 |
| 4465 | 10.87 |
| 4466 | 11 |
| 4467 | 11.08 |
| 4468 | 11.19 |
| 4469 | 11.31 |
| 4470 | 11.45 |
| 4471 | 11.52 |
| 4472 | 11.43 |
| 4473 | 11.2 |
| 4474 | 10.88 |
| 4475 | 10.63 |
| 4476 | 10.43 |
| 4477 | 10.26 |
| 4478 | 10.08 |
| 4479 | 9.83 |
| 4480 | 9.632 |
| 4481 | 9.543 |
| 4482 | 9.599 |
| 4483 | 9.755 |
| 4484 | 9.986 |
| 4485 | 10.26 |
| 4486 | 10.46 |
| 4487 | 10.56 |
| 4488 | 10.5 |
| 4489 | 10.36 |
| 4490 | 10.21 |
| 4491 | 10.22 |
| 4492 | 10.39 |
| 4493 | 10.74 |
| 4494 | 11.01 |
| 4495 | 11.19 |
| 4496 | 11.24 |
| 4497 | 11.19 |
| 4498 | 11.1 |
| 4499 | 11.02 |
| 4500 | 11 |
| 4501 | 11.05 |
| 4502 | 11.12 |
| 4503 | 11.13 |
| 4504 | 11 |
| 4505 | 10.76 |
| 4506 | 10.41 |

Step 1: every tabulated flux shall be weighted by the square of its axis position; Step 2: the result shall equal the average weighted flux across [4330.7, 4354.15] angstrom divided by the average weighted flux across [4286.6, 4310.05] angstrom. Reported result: 1.22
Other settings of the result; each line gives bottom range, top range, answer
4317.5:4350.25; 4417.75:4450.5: 0.86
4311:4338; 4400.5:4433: 1.05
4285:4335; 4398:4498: 1.05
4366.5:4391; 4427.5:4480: 1.02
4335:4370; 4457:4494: 0.87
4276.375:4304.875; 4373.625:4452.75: 1.00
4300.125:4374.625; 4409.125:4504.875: 0.96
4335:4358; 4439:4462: 0.80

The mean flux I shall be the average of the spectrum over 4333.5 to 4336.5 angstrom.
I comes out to 10.8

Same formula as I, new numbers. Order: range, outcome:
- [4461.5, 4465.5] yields 10.8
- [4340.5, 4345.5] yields 18.5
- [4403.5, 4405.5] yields 11.3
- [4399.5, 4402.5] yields 11.3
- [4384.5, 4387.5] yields 10.5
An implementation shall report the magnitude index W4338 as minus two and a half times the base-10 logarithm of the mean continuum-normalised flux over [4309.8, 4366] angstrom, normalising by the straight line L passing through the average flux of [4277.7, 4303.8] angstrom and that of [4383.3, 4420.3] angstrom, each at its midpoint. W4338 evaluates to -0.08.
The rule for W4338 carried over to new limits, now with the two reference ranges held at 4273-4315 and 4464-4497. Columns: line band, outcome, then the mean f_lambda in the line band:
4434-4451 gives 0.02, 10.5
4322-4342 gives -0.23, 13.6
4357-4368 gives -0.04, 11.4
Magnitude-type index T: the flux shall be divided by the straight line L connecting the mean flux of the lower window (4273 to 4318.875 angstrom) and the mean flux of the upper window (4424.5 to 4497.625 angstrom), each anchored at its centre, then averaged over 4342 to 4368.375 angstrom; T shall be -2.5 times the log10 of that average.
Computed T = -0.02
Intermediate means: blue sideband 11.1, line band 11.1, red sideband 10.7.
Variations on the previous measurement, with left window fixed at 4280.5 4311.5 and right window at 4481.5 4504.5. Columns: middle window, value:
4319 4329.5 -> 0.04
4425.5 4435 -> -0.06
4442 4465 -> 0.03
